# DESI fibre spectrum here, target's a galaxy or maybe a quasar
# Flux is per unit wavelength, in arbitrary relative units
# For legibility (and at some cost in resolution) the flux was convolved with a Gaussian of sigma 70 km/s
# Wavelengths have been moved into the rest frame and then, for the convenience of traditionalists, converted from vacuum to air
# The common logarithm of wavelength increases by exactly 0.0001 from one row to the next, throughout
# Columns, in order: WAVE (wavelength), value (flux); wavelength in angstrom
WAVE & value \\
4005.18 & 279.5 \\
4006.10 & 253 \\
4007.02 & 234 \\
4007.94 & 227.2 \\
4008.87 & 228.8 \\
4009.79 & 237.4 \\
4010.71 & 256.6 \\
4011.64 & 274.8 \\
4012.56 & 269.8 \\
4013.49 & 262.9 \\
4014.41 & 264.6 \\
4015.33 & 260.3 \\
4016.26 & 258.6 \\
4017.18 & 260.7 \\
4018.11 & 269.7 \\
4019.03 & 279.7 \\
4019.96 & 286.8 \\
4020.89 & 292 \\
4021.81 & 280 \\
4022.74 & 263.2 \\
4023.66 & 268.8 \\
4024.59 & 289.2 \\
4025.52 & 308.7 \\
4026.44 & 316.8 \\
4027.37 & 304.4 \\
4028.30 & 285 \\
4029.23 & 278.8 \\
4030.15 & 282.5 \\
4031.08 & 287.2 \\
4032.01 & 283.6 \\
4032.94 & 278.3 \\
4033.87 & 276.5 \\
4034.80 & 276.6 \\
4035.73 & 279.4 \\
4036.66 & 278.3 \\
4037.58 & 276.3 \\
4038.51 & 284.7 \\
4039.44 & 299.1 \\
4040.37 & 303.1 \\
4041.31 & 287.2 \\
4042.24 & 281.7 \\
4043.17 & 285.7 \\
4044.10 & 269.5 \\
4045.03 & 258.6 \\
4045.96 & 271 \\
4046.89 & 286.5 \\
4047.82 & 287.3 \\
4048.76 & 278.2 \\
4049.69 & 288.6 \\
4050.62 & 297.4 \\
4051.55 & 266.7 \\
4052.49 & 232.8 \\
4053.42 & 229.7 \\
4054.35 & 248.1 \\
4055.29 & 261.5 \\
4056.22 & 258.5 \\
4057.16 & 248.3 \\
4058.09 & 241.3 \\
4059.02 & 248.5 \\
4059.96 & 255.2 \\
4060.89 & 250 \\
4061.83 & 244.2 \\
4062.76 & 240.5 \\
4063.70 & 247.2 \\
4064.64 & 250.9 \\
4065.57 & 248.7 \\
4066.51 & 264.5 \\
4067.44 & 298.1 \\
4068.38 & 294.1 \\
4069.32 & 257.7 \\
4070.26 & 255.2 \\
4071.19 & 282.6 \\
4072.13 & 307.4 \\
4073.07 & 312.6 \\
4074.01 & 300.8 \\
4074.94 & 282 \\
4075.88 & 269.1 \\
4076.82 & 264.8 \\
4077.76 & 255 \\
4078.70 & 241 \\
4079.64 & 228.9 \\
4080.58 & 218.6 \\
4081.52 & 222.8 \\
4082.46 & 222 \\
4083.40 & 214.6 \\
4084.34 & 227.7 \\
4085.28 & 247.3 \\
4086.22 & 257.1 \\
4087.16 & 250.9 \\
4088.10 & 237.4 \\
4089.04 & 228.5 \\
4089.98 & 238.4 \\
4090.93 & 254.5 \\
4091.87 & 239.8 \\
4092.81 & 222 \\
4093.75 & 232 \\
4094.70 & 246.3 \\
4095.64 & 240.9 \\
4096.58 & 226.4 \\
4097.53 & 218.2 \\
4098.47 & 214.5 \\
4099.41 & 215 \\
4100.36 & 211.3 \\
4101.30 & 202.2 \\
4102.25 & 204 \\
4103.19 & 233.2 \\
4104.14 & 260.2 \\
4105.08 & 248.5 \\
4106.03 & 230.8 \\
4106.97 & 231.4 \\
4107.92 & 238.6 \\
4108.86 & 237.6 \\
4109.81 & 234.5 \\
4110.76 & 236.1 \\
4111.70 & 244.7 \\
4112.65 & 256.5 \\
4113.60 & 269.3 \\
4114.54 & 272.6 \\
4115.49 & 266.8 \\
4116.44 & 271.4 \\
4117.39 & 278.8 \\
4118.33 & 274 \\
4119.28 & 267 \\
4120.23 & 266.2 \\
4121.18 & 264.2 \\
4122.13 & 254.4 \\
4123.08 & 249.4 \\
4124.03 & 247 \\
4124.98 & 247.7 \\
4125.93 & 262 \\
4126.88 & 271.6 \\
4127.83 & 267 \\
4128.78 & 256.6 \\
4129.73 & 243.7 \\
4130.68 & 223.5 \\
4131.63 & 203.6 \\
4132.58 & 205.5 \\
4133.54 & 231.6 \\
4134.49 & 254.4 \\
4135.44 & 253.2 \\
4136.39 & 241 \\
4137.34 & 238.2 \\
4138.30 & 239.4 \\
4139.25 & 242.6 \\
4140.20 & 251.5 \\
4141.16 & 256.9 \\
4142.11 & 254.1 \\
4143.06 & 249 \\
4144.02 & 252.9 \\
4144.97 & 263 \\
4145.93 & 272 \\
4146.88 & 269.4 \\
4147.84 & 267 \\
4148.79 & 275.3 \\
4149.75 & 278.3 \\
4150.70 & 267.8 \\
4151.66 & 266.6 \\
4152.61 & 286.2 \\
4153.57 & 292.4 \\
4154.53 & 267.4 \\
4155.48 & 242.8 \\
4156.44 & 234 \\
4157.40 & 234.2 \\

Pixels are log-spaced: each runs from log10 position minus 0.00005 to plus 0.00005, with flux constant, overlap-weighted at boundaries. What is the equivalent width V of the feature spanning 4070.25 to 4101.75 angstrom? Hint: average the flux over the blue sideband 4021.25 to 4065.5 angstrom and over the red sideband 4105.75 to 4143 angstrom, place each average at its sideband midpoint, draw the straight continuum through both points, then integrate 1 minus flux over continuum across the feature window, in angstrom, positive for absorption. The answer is 2.1 angstrom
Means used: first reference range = 273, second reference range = 250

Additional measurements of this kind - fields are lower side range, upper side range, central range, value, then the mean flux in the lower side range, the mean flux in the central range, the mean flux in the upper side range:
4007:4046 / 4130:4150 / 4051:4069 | 0.9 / 275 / 254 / 248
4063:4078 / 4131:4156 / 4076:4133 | 4.9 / 274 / 242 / 255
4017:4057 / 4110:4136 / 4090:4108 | 2.1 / 278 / 230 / 253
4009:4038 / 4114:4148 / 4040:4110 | 3.7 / 277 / 252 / 253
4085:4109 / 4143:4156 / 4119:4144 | 0.8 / 233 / 248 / 268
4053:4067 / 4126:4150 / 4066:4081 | -1.3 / 249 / 271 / 250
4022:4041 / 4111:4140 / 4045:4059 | 0.8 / 286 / 263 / 252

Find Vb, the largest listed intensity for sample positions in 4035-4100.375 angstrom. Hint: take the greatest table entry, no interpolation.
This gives 312.6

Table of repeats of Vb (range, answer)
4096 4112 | 260.2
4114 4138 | 278.8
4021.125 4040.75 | 316.8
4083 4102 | 257.1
